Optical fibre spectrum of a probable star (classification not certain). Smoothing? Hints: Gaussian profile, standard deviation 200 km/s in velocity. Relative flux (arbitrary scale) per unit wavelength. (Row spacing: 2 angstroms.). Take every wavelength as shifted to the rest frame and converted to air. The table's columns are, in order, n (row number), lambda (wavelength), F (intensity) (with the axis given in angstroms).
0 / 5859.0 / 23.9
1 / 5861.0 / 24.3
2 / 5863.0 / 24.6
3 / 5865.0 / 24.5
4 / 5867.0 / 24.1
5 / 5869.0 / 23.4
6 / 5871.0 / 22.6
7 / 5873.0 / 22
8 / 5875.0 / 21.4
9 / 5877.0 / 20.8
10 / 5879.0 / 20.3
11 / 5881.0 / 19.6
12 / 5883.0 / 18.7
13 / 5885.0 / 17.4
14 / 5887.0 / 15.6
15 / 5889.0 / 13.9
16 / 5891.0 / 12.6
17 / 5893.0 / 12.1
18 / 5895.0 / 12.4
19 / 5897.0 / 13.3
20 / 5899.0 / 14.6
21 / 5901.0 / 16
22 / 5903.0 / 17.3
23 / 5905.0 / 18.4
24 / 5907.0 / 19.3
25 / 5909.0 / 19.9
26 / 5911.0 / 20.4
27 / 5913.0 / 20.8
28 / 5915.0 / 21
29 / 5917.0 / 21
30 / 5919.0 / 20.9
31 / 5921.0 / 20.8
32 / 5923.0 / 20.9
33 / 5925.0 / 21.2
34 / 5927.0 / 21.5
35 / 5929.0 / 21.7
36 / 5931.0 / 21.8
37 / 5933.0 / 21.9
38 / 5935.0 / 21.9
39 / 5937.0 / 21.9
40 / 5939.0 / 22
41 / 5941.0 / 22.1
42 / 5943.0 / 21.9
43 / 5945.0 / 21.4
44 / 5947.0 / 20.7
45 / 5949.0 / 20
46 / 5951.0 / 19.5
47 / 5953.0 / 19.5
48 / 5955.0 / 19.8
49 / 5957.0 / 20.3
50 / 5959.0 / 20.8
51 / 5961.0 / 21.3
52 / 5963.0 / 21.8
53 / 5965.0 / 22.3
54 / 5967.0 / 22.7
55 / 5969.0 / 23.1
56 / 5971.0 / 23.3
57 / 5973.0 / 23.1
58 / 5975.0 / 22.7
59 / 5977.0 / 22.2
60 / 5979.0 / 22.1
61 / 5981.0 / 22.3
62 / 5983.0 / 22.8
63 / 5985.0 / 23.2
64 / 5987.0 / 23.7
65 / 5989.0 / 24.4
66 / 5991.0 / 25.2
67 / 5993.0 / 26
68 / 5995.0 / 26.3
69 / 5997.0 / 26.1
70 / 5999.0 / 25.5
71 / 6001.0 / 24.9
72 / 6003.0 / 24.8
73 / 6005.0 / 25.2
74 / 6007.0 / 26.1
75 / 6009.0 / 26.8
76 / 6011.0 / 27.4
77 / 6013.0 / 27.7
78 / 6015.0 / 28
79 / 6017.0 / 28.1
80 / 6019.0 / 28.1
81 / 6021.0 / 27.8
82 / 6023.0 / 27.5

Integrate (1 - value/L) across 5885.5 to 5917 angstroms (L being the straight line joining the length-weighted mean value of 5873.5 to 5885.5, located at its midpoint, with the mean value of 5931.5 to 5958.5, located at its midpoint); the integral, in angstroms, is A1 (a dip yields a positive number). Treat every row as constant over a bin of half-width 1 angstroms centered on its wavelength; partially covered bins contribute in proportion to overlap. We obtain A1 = 5.6 angstroms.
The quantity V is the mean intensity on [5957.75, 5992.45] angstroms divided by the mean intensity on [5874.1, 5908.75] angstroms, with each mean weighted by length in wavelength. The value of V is 1.36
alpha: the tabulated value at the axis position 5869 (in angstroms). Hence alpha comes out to 23.4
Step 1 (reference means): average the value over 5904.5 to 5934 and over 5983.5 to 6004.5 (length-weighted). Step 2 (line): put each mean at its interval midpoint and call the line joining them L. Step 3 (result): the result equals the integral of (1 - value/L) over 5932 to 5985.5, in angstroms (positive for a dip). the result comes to 3.0 angstroms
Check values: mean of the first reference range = 20.8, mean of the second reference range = 25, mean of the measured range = 21.7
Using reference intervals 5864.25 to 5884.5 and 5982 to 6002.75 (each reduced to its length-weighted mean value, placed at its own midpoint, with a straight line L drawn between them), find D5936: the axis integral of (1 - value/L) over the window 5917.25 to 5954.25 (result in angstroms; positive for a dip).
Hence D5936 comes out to 3.3 angstroms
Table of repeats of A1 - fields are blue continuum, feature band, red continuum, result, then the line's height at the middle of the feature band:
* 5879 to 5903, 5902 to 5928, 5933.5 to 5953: -3.15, 18.1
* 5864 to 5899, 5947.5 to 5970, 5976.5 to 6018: 1.92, 22.9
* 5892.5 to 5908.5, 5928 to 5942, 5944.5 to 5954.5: -2.30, 18.8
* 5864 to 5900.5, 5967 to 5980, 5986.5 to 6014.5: 0.71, 24.1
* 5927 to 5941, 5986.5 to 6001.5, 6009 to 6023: 0.48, 26.2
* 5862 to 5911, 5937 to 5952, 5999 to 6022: 0.83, 22.4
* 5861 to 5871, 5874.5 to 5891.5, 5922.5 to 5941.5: 4.05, 23.4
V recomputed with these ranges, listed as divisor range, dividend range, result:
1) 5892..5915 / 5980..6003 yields 1.45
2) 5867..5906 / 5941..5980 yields 1.22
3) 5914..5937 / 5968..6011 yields 1.14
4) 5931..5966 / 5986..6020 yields 1.24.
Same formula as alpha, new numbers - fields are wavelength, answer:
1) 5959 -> 20.8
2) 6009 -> 26.8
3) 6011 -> 27.4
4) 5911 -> 20.4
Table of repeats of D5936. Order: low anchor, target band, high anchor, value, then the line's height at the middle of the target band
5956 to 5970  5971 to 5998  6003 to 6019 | 0.3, 24.1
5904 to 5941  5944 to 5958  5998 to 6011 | 1.5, 22.6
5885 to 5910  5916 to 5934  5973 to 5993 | -3.3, 18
